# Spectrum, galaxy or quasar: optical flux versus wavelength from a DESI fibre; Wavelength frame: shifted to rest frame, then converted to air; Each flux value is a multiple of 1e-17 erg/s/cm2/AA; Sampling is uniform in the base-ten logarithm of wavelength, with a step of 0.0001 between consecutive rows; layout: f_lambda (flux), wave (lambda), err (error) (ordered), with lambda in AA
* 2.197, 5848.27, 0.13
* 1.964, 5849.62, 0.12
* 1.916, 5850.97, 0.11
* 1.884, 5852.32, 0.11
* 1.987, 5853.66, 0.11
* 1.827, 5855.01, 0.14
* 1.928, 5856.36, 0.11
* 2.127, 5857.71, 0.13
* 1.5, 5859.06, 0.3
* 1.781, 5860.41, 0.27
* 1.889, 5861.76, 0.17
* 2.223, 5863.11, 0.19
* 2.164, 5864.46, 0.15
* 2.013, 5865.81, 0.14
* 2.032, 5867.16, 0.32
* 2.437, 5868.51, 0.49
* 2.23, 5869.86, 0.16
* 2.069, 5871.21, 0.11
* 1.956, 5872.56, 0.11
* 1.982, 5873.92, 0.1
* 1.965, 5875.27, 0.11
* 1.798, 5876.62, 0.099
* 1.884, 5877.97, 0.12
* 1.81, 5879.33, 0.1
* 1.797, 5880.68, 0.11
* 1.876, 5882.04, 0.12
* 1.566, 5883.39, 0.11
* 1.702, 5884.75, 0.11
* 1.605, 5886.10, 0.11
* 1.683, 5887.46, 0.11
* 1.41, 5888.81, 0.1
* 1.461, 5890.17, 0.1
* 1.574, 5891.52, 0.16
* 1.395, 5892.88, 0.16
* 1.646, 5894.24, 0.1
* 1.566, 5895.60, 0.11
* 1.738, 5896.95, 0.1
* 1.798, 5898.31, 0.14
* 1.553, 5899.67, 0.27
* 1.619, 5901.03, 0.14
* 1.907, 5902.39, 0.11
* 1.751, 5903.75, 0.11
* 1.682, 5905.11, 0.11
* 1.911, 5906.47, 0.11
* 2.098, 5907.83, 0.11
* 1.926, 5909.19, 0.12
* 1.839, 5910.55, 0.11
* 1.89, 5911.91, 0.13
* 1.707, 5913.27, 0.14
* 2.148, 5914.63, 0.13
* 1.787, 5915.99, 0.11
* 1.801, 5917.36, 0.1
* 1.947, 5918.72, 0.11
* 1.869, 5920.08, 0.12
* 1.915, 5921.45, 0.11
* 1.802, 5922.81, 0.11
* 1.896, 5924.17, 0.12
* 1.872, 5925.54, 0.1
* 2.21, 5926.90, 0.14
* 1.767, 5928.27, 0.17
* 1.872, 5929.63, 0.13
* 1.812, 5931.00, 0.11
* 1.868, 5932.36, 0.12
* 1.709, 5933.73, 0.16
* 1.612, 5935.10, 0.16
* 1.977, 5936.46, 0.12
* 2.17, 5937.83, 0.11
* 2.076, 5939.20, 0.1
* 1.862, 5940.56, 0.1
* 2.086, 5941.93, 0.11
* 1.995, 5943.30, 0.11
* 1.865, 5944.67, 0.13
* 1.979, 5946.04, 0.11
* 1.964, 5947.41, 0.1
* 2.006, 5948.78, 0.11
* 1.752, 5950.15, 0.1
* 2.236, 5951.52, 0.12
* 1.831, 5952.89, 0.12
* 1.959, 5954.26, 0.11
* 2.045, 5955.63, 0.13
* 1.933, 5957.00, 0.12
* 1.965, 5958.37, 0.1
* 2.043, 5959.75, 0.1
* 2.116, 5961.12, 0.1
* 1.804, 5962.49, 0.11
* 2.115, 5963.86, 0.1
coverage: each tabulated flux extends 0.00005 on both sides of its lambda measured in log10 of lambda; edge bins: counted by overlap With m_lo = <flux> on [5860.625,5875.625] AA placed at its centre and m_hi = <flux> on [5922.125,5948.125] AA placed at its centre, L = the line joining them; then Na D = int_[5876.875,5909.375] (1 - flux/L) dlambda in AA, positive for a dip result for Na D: 5.1 AA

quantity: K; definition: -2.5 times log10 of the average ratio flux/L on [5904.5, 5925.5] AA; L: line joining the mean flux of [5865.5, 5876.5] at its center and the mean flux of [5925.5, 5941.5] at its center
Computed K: 0.04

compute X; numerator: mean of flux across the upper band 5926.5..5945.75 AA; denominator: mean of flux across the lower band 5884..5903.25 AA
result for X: 1.2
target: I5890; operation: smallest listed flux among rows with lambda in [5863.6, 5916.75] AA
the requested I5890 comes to 1.395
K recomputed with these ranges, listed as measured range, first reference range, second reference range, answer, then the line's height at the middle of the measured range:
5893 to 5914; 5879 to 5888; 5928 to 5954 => 0.01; 1.79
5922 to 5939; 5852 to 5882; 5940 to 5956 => 0.04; 1.96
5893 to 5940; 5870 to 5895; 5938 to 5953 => 0.02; 1.87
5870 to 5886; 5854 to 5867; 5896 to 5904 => -0.01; 1.84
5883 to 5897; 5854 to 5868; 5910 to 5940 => 0.22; 1.92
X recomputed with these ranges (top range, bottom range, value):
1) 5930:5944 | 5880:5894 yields 1.19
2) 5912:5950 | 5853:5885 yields 0.98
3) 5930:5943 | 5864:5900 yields 1.06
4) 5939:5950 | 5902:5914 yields 1.06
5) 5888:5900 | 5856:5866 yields 0.81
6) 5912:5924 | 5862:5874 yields 0.88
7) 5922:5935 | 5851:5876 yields 0.93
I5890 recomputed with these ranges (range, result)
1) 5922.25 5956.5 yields 1.612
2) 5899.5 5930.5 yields 1.553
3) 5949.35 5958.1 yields 1.752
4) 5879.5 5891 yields 1.41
